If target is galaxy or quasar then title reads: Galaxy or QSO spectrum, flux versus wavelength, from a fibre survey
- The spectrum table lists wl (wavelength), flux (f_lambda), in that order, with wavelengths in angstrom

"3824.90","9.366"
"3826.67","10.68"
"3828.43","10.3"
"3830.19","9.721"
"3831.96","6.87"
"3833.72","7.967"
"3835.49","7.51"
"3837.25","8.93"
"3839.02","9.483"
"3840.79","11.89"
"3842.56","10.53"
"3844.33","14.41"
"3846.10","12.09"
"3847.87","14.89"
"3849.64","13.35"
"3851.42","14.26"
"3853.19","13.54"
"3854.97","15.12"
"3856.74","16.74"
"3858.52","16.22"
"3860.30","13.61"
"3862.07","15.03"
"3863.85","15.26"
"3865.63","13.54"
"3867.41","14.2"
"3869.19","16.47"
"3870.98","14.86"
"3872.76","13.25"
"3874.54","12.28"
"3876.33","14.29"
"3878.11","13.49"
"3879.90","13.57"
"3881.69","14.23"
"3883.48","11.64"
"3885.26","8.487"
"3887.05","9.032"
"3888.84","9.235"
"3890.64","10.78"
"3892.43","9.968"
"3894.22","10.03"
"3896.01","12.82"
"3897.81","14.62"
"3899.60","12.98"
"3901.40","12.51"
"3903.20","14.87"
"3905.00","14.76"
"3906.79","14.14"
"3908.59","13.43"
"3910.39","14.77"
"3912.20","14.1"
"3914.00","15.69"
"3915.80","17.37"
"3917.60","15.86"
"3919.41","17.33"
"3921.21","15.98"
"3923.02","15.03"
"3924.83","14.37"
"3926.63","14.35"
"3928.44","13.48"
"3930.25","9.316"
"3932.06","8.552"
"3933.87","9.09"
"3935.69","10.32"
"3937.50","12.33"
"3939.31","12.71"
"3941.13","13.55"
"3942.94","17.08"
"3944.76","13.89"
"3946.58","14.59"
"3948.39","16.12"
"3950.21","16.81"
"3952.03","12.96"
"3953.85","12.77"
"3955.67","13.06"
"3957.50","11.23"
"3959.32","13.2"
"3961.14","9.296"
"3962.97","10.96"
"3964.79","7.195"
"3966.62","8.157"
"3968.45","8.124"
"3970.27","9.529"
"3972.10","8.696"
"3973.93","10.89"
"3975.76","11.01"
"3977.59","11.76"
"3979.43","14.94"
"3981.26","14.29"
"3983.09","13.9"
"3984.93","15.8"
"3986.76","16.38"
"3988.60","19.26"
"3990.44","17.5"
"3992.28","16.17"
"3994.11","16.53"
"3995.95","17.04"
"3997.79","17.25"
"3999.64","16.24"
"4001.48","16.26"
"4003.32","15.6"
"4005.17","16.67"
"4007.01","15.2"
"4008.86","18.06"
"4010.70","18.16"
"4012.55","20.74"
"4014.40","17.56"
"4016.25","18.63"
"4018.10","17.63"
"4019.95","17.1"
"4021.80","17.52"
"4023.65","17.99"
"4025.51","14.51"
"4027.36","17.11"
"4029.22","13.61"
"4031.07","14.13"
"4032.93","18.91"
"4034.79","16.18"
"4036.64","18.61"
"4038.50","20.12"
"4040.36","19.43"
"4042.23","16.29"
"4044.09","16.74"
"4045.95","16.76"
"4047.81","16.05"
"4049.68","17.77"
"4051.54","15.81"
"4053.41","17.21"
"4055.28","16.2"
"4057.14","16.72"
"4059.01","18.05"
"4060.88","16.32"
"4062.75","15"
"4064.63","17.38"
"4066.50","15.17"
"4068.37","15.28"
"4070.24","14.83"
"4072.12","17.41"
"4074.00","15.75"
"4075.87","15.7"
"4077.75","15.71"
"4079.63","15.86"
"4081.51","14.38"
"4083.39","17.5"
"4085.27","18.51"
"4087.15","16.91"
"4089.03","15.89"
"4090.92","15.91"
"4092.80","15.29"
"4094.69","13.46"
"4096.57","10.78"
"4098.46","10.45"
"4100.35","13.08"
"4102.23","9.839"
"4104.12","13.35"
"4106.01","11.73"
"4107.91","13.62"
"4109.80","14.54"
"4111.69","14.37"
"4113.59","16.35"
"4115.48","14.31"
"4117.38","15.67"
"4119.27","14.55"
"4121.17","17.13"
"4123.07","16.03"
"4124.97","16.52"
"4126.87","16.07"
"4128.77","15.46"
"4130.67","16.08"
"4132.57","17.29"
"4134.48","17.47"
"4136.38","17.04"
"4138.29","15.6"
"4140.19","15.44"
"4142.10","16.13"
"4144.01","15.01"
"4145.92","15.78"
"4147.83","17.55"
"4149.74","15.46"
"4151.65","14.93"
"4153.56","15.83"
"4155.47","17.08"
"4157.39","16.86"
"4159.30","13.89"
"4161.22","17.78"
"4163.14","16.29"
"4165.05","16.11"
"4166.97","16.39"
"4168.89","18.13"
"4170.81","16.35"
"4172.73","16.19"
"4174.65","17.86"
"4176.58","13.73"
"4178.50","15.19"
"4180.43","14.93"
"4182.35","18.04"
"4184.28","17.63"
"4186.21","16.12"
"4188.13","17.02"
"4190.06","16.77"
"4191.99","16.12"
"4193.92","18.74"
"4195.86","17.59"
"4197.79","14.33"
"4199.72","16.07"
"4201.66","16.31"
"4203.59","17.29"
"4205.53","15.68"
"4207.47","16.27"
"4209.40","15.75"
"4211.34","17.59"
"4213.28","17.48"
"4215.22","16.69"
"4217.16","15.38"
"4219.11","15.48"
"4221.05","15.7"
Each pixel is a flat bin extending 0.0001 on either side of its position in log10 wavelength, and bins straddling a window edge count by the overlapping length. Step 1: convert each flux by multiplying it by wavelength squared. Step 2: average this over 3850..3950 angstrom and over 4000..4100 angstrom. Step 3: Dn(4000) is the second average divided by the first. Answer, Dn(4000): 1.30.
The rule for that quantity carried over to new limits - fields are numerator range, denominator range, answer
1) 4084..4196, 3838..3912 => 1.36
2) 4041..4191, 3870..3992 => 1.33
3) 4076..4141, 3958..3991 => 1.32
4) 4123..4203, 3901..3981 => 1.42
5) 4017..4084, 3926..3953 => 1.35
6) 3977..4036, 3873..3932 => 1.32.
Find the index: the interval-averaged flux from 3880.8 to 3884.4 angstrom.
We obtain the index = 12.9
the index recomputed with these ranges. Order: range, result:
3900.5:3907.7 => 14.1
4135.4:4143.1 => 16.1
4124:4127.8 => 16.3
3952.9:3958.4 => 12.3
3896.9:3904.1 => 13.7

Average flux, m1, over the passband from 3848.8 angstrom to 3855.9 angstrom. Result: 14.1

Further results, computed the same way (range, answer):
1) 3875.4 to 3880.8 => 13.8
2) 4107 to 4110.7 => 14.1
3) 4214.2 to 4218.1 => 16.1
